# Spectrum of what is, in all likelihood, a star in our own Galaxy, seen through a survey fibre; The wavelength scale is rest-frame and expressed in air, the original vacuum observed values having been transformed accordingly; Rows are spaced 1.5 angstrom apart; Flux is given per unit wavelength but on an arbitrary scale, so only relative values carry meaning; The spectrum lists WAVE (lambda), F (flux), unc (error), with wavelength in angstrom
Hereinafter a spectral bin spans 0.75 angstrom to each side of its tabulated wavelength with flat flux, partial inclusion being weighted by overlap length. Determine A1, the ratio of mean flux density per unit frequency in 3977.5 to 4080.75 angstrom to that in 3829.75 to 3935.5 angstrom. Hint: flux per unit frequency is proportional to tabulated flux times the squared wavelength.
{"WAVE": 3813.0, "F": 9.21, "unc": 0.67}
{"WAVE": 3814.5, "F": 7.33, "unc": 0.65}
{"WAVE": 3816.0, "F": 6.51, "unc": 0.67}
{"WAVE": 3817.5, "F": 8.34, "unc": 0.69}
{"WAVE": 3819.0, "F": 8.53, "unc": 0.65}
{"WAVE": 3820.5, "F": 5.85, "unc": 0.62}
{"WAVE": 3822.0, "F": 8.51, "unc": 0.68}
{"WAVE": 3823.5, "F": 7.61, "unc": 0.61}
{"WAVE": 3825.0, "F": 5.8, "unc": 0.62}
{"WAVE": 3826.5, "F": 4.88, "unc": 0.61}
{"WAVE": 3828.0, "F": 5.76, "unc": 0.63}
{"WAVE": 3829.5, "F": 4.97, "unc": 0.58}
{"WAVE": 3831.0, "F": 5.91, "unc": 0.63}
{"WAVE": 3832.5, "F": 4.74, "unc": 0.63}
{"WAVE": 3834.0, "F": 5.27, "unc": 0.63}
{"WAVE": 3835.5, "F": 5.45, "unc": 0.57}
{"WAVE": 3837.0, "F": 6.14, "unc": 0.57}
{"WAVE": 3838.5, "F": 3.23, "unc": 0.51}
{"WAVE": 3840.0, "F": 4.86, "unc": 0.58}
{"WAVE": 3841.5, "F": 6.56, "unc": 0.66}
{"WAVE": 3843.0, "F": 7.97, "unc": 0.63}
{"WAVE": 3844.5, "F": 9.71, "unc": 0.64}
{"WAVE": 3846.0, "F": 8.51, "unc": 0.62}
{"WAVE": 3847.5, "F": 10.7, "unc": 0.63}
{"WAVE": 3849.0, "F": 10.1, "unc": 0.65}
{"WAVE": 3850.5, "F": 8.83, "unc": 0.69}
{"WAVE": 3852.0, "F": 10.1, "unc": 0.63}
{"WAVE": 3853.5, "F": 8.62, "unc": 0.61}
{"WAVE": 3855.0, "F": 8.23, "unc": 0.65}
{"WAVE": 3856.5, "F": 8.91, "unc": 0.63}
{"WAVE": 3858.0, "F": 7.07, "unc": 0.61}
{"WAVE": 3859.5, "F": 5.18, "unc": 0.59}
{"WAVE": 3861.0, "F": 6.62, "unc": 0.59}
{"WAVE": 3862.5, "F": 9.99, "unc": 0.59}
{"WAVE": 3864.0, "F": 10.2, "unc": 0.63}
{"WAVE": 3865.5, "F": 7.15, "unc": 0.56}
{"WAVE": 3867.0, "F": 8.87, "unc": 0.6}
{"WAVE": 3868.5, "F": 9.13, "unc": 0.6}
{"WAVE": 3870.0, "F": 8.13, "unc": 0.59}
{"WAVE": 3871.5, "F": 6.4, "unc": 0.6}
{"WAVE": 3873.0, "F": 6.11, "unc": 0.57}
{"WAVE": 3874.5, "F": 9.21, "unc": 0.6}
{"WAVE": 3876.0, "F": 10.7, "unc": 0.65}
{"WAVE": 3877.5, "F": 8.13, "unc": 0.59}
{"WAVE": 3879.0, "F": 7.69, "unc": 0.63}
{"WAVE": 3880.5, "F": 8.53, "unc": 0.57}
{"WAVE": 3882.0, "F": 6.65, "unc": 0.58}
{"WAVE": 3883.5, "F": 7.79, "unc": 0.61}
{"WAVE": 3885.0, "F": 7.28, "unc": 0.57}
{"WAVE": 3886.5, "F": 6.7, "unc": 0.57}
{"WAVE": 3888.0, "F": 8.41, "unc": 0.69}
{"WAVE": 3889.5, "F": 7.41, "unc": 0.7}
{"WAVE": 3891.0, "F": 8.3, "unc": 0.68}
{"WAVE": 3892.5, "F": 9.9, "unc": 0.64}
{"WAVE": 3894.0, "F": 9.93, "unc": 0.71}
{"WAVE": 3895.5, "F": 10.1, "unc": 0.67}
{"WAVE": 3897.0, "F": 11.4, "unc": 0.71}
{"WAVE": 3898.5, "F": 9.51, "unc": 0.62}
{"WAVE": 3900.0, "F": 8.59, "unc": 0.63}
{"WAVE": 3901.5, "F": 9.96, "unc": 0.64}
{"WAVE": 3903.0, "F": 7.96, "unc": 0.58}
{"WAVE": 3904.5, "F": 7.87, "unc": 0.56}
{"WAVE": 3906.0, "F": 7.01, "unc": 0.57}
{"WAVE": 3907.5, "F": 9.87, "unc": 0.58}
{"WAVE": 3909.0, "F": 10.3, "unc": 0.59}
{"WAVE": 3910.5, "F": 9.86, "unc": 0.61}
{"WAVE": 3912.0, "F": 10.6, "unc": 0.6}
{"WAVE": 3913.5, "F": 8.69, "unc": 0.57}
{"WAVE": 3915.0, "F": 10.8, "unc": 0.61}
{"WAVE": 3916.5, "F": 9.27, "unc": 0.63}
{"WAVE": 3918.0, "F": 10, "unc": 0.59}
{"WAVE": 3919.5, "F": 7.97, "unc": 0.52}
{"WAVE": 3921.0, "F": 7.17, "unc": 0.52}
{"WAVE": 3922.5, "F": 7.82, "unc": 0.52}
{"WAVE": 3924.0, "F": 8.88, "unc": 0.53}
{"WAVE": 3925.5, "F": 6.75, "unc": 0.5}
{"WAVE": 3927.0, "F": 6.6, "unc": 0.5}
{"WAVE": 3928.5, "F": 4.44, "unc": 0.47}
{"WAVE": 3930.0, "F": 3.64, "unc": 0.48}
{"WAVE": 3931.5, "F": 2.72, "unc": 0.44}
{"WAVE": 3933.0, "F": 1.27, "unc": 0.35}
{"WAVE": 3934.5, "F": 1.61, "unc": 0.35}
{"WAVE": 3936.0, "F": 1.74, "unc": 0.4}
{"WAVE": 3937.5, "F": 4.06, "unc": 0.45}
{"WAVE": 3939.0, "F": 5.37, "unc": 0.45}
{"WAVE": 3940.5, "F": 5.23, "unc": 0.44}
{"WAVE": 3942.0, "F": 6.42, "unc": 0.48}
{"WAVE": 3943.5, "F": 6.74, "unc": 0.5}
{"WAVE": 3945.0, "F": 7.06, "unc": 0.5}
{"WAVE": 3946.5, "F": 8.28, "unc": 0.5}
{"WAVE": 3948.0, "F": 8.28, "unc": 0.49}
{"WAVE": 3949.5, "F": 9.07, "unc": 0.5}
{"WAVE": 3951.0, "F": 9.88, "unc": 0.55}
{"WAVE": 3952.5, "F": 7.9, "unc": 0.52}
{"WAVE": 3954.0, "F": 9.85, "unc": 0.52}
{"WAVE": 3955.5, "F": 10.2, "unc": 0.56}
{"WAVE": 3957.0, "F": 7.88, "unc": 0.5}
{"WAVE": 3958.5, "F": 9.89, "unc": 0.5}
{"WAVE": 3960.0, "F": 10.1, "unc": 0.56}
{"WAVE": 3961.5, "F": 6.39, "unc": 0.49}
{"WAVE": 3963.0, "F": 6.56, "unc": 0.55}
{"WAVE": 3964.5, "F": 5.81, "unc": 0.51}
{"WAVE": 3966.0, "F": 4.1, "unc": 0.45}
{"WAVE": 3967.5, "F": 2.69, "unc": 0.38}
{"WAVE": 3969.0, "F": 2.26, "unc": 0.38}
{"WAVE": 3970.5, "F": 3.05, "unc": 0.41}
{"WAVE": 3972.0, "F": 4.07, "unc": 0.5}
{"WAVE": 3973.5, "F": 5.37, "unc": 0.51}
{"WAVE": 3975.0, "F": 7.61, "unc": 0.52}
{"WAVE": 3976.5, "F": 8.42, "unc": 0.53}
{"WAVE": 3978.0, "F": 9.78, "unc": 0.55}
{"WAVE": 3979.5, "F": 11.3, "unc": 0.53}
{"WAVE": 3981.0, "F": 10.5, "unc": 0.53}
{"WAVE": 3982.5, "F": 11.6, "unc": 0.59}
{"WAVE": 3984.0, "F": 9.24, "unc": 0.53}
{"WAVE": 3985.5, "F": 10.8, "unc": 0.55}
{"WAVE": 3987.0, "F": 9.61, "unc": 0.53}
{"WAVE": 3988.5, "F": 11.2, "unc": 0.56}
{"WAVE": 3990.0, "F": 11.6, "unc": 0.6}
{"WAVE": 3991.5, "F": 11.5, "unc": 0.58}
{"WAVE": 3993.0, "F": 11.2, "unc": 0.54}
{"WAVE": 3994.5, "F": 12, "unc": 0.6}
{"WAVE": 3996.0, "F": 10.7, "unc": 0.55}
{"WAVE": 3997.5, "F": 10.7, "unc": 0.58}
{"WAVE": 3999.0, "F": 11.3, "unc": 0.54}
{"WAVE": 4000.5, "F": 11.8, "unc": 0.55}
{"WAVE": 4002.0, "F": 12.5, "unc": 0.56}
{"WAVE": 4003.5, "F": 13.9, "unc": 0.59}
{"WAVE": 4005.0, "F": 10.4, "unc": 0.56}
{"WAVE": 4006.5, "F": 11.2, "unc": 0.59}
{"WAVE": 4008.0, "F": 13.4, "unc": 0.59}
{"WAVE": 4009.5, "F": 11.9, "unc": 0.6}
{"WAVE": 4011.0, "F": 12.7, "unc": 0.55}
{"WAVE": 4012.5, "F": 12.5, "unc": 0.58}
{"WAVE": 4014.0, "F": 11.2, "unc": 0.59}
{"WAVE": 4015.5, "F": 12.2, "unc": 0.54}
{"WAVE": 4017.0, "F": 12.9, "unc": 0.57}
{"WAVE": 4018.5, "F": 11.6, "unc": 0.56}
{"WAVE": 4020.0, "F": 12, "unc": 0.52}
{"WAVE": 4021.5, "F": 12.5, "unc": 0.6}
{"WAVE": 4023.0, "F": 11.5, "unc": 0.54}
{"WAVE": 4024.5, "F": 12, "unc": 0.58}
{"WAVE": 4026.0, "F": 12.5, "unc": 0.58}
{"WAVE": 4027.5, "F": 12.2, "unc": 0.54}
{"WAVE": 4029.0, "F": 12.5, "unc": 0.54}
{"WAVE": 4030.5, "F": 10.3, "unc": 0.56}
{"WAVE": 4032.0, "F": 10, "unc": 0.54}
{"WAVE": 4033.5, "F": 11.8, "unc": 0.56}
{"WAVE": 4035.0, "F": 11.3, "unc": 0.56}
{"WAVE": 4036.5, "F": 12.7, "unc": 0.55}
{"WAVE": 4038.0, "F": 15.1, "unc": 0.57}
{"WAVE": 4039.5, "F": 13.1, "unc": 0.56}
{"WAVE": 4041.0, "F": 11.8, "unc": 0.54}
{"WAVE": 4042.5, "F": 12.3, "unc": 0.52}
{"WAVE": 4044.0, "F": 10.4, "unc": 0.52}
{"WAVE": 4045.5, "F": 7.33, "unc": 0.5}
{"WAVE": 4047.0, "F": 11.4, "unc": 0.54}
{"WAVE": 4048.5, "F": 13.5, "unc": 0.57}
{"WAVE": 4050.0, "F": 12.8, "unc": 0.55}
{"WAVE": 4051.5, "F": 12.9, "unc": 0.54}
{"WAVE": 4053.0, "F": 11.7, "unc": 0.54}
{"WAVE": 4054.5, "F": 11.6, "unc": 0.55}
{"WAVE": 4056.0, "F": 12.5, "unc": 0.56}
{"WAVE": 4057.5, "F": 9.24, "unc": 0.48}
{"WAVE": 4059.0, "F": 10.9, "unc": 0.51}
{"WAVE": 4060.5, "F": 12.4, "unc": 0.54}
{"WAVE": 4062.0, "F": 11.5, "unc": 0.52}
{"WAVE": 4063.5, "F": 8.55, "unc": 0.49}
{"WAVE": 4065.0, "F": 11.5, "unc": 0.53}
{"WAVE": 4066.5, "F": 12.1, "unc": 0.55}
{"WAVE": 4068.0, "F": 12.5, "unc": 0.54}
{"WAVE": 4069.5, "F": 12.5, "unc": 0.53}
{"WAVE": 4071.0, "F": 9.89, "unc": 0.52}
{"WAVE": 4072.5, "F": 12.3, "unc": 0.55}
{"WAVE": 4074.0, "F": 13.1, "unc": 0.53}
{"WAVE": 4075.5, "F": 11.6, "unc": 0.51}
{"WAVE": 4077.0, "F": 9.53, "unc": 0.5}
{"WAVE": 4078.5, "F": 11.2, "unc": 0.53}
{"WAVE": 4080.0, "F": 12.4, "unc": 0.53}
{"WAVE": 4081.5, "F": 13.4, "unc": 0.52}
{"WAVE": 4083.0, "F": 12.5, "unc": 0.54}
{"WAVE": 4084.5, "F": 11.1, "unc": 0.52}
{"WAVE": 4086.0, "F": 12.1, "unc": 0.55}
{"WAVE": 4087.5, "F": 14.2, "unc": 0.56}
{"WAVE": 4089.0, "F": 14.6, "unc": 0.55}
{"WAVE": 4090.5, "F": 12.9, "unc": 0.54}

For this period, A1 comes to 1.61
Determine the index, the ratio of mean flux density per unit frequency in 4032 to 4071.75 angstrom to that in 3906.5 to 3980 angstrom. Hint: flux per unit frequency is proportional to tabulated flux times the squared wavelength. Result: 1.76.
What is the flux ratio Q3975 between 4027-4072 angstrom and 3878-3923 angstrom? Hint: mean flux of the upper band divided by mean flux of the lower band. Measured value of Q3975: 1.32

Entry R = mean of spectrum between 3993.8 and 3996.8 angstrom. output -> 11.3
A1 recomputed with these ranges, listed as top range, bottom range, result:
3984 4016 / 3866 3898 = 1.46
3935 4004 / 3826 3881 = 1.18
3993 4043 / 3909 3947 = 1.91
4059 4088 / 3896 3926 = 1.41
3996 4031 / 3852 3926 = 1.49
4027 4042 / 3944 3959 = 1.43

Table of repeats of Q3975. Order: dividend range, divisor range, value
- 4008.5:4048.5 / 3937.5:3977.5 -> 1.74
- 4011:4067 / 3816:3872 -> 1.59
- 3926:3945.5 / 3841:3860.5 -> 0.51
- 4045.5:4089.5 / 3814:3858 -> 1.65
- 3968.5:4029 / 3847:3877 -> 1.26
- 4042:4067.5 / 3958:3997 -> 1.35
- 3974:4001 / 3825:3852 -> 1.56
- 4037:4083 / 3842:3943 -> 1.49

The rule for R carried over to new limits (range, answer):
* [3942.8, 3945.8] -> 6.93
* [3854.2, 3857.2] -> 8.57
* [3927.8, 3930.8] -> 4.01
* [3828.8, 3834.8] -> 5.23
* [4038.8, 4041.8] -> 12.4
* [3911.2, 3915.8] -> 10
